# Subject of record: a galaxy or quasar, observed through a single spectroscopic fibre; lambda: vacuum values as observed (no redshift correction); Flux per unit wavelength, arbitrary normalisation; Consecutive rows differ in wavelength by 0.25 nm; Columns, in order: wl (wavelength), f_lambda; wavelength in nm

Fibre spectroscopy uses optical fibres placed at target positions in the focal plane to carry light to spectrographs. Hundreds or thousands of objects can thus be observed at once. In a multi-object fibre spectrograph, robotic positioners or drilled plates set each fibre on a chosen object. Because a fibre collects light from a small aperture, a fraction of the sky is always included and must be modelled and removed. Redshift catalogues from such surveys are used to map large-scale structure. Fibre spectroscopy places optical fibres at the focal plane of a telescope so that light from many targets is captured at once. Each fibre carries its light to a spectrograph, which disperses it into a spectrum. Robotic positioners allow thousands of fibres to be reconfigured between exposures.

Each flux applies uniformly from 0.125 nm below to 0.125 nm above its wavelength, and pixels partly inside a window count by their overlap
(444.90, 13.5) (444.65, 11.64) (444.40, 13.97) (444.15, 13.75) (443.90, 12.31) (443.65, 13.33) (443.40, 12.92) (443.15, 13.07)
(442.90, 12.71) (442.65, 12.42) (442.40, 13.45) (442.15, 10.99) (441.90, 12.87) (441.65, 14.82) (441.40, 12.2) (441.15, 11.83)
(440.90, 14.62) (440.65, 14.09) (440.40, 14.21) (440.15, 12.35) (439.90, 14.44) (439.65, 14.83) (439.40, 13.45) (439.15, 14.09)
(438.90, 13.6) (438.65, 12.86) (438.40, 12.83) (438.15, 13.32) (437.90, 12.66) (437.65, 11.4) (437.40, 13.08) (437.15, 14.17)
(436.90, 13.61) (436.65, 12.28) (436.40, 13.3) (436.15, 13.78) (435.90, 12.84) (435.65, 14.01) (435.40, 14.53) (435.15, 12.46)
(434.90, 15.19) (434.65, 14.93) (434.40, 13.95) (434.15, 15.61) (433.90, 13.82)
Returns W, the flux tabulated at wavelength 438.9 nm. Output 13.6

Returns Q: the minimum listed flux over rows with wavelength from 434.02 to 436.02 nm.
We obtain 12.46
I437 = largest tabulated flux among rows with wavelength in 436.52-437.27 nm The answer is 14.17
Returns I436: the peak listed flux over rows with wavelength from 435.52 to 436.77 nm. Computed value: 14.01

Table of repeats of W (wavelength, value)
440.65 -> 14.09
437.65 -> 11.4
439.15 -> 14.09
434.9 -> 15.19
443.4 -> 12.92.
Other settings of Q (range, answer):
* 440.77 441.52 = 11.83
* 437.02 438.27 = 11.4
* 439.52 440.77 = 12.35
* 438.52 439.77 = 12.86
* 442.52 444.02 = 12.31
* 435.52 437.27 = 12.28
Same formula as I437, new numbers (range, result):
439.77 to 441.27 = 14.62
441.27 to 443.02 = 14.82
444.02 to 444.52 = 13.97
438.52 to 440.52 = 14.83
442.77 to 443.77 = 13.33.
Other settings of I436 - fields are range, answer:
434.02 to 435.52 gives 15.61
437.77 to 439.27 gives 14.09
